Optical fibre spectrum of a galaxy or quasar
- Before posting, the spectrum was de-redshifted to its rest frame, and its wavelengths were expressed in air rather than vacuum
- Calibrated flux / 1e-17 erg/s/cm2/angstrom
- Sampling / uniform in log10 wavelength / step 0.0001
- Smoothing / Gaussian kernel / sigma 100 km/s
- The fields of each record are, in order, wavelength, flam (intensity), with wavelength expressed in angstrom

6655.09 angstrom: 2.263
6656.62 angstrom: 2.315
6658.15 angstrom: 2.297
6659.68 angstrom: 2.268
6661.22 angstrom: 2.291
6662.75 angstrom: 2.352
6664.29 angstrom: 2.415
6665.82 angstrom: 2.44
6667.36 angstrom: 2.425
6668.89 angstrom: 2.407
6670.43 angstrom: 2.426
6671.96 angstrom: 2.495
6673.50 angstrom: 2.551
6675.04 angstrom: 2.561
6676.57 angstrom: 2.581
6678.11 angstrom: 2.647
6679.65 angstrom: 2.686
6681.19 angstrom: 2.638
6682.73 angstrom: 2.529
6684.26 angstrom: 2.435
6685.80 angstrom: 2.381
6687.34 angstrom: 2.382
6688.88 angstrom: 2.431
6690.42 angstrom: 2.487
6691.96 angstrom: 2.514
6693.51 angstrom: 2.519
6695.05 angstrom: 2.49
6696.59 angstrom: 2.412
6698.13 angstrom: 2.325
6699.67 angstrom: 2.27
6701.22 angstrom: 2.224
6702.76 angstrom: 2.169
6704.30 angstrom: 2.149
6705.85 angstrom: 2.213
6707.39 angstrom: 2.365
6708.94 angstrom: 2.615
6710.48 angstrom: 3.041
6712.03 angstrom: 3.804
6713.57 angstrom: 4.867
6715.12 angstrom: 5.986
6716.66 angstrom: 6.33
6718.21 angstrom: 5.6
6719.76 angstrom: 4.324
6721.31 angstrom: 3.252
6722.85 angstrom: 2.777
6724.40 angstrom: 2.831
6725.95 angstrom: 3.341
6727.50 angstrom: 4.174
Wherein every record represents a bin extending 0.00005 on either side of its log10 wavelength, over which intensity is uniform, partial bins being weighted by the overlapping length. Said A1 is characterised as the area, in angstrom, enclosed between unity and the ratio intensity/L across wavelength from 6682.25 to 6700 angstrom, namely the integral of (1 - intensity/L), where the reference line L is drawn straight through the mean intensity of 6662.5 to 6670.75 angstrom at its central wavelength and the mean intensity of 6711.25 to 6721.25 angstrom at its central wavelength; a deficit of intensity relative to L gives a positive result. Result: 6.0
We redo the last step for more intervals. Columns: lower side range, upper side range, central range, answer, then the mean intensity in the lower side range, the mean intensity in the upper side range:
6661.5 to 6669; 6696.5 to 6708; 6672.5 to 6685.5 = -1.2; 2.4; 2.26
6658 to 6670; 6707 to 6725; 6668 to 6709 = 8.7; 2.37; 4.03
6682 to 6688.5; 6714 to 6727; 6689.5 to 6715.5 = 4.5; 2.43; 4.32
